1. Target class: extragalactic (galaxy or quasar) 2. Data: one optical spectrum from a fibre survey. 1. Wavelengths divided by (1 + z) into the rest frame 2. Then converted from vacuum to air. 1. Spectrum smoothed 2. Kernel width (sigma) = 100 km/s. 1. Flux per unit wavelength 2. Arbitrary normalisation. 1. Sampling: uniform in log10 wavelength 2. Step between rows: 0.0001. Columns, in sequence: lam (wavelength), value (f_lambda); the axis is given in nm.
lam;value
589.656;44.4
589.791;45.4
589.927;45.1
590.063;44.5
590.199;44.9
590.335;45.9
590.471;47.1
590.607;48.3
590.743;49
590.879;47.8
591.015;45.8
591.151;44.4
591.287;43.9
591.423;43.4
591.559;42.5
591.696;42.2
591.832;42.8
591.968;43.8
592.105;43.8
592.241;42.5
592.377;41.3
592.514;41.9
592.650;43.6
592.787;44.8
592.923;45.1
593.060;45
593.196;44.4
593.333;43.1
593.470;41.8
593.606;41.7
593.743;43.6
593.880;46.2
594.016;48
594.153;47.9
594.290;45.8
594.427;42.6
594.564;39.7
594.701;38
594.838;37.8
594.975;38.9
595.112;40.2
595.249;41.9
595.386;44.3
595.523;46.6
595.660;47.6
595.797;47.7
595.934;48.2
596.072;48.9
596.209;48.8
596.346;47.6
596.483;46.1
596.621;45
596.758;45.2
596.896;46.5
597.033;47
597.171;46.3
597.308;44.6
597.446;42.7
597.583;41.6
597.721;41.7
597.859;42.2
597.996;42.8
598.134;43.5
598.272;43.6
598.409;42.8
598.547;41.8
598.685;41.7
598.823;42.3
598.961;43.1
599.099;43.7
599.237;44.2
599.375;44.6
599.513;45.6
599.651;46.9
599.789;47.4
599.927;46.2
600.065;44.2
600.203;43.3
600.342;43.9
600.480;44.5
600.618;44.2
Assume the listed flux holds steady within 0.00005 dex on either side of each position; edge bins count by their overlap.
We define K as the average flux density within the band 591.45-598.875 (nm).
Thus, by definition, 43.9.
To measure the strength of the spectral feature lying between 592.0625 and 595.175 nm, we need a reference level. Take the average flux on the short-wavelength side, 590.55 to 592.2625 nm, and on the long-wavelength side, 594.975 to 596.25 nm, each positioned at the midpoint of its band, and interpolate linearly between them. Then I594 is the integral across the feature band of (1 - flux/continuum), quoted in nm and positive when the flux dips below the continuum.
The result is 0.152 nm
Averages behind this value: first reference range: 44.7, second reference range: 45.6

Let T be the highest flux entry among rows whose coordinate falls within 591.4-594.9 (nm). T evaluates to 48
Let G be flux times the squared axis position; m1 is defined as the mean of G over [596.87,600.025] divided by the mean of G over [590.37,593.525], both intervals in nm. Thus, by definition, 1.02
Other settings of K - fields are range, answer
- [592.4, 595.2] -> 43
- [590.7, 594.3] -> 44.2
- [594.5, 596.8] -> 44.3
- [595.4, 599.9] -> 45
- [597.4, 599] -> 42.5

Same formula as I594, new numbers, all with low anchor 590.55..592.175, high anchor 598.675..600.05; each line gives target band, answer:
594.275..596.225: 0.05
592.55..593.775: 0.03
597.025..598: 0.03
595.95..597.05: -0.05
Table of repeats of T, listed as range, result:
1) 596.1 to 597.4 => 48.8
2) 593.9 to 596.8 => 48.9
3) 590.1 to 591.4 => 49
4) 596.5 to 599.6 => 47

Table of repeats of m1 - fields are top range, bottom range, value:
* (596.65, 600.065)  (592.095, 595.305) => 1.04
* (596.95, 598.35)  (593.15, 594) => 1.01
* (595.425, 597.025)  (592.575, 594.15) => 1.07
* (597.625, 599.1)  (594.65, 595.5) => 1.06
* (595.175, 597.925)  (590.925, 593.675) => 1.06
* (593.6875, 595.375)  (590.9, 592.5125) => 0.99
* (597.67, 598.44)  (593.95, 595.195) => 1.03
